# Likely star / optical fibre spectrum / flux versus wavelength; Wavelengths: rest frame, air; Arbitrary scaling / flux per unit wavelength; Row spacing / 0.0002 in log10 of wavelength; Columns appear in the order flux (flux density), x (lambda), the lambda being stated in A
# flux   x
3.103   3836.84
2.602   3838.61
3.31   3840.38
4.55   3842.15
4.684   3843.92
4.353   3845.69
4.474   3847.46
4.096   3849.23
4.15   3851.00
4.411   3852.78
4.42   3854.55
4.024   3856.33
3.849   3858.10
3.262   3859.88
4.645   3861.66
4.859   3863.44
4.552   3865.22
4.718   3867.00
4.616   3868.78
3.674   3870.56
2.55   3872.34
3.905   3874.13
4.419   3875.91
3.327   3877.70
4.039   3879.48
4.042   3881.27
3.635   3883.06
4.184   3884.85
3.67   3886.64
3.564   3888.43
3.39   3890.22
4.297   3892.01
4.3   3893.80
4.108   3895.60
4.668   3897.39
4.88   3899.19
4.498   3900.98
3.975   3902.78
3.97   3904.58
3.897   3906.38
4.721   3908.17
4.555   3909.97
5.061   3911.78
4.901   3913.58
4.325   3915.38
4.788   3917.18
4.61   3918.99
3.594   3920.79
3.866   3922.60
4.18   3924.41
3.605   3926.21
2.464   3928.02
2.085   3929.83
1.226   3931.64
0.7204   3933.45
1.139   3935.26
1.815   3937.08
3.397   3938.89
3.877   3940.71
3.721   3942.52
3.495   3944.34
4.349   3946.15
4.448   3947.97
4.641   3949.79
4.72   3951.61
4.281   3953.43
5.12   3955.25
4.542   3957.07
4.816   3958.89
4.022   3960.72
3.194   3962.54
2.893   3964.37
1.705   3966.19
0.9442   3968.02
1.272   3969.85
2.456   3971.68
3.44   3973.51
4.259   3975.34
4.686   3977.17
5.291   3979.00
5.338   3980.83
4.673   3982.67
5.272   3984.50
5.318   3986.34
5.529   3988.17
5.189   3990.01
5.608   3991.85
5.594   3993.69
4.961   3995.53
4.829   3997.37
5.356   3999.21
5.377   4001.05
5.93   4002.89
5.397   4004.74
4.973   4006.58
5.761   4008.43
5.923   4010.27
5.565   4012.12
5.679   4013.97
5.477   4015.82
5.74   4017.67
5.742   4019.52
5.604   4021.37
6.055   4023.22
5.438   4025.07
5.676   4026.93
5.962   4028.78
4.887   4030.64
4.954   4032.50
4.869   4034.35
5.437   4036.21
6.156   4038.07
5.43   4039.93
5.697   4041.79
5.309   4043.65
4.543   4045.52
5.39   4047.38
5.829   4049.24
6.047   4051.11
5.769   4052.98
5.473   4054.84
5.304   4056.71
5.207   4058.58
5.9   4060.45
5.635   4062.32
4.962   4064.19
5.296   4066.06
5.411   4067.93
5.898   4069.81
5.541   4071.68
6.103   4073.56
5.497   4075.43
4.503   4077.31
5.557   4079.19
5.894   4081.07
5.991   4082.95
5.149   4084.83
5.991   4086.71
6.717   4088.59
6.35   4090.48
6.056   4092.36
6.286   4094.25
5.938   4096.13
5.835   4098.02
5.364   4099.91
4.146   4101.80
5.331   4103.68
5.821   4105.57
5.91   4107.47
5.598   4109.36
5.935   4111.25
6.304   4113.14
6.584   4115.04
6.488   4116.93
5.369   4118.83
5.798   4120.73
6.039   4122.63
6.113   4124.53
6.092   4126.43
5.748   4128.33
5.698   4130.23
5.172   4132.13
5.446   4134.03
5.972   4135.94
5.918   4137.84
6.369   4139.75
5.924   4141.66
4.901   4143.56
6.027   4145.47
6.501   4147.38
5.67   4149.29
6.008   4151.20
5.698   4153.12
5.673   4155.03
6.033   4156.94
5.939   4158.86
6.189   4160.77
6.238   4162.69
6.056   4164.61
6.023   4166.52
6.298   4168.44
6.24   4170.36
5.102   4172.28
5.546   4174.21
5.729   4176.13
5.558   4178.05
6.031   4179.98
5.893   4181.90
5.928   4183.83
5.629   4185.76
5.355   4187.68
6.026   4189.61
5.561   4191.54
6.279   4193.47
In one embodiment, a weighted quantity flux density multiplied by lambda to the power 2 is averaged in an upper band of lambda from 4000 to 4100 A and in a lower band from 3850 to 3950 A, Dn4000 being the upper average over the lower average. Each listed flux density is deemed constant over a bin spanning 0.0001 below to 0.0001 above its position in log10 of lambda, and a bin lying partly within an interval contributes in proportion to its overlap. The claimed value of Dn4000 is 1.57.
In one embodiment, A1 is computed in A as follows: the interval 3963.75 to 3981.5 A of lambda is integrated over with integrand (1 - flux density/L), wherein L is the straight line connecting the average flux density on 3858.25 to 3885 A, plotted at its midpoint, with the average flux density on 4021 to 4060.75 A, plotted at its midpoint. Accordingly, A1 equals 6.2 A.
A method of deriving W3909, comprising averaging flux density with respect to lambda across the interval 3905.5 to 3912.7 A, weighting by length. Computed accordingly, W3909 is 4.56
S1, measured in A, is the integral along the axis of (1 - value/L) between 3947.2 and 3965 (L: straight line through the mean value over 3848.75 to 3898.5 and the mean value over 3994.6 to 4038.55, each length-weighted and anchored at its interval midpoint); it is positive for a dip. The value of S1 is 2.1 A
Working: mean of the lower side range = 4.05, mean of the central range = 4.29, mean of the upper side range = 5.48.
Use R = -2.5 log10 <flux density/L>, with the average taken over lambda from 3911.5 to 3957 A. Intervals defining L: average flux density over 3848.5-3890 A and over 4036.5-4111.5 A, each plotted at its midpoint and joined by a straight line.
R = 0.243 mag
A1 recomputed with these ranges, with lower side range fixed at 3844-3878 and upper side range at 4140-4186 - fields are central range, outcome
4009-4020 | -1.44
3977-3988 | -0.70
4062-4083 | -0.55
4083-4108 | -1.26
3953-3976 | 7.10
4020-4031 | -1.20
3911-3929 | 1.44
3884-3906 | 1.14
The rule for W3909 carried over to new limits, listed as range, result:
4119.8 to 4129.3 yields 5.96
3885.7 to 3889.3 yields 3.62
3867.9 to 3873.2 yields 3.62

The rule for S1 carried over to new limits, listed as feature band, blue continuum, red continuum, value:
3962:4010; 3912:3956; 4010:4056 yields 2.0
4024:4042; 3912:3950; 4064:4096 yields -1.6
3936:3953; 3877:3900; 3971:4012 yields 2.9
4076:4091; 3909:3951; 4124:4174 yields -1.6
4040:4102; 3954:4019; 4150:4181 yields -4.5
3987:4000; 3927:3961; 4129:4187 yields -4.3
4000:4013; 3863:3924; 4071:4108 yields -1.3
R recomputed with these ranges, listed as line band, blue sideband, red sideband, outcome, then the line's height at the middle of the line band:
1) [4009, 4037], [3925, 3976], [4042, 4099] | -0.19 mag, 4.67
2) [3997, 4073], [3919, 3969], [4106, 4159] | -0.21 mag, 4.56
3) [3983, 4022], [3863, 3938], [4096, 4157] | -0.16 mag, 4.69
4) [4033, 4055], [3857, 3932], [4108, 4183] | -0.07 mag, 5.13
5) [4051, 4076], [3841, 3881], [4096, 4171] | -0.03 mag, 5.42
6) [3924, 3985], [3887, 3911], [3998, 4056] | 0.36 mag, 4.78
